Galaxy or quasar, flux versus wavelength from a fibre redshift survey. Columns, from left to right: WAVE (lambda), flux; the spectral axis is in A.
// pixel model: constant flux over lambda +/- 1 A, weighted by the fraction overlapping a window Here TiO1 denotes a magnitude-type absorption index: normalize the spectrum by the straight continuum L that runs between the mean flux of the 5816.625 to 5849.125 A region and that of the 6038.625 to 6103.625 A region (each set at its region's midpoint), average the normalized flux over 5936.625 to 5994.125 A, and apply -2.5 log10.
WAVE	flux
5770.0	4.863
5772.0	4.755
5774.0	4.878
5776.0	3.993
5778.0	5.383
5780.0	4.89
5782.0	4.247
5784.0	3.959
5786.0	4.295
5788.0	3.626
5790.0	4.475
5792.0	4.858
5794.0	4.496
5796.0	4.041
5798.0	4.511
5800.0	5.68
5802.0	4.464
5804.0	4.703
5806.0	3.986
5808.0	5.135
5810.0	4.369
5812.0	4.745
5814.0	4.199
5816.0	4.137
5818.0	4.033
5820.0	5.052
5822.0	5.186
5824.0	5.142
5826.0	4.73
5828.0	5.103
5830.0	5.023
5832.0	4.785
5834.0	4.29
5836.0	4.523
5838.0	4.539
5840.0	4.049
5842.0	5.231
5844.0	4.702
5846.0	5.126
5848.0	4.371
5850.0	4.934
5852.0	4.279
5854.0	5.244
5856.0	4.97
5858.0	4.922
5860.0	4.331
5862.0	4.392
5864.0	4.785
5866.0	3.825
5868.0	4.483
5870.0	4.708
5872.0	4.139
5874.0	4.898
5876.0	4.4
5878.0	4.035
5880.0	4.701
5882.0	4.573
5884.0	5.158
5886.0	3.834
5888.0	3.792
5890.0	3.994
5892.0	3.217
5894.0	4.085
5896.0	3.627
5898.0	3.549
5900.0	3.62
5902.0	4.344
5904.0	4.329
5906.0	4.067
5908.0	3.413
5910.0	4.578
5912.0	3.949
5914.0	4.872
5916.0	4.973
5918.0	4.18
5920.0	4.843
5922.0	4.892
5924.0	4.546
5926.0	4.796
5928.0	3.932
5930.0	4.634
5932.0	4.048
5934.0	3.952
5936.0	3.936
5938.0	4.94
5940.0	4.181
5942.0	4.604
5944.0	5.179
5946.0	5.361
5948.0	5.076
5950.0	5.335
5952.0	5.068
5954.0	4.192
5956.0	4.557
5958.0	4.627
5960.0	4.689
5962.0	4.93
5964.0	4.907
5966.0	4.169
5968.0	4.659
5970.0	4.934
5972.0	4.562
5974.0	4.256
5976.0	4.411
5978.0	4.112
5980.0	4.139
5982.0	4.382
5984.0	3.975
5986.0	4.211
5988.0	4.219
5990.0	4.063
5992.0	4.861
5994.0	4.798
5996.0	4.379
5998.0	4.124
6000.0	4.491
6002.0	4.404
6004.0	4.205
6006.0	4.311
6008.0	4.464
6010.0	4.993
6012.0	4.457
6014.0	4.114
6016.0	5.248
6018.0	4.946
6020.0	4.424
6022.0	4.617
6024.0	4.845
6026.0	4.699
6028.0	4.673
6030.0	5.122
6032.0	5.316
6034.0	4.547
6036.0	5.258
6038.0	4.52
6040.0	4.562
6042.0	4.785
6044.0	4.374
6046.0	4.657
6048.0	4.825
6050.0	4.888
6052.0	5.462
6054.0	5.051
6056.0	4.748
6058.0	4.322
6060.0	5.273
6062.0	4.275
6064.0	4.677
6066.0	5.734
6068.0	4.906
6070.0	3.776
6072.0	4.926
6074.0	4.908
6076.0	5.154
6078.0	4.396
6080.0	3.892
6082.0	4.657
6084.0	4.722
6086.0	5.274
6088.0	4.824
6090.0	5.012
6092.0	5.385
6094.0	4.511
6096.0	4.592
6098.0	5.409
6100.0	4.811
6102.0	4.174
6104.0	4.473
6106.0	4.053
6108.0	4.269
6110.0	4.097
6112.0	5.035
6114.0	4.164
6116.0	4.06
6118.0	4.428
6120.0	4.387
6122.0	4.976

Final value 0.04 mag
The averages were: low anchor 4.74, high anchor 4.78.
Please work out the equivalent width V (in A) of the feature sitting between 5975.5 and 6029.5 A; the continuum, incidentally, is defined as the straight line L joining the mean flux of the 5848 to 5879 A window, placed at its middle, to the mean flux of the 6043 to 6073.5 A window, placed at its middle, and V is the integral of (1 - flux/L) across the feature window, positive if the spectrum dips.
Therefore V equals 2.9 A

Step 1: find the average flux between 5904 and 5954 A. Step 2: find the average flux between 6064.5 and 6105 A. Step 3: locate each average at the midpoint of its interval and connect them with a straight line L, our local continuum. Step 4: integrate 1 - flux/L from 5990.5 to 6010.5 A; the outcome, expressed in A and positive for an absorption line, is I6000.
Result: 0.7 A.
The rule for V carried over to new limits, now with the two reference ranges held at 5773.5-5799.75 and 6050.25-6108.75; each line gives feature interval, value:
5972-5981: 0.7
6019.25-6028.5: 0.1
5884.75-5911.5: 4.0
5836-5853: -0.5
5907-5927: 0.4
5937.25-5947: -0.5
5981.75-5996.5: 1.0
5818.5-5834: -1.5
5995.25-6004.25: 0.7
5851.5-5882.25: 0.0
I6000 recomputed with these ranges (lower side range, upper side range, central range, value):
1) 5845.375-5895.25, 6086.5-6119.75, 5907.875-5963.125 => -1.5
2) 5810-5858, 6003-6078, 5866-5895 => 2.8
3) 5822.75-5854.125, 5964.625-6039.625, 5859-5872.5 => 0.9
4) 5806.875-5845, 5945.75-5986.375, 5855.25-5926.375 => 4.9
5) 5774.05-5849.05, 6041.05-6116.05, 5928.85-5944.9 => 0.8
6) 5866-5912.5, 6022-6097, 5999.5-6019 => 0.2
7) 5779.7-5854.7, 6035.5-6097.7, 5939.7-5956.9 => -0.6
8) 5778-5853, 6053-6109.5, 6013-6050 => -0.5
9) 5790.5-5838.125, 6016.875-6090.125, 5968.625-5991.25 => 2.1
